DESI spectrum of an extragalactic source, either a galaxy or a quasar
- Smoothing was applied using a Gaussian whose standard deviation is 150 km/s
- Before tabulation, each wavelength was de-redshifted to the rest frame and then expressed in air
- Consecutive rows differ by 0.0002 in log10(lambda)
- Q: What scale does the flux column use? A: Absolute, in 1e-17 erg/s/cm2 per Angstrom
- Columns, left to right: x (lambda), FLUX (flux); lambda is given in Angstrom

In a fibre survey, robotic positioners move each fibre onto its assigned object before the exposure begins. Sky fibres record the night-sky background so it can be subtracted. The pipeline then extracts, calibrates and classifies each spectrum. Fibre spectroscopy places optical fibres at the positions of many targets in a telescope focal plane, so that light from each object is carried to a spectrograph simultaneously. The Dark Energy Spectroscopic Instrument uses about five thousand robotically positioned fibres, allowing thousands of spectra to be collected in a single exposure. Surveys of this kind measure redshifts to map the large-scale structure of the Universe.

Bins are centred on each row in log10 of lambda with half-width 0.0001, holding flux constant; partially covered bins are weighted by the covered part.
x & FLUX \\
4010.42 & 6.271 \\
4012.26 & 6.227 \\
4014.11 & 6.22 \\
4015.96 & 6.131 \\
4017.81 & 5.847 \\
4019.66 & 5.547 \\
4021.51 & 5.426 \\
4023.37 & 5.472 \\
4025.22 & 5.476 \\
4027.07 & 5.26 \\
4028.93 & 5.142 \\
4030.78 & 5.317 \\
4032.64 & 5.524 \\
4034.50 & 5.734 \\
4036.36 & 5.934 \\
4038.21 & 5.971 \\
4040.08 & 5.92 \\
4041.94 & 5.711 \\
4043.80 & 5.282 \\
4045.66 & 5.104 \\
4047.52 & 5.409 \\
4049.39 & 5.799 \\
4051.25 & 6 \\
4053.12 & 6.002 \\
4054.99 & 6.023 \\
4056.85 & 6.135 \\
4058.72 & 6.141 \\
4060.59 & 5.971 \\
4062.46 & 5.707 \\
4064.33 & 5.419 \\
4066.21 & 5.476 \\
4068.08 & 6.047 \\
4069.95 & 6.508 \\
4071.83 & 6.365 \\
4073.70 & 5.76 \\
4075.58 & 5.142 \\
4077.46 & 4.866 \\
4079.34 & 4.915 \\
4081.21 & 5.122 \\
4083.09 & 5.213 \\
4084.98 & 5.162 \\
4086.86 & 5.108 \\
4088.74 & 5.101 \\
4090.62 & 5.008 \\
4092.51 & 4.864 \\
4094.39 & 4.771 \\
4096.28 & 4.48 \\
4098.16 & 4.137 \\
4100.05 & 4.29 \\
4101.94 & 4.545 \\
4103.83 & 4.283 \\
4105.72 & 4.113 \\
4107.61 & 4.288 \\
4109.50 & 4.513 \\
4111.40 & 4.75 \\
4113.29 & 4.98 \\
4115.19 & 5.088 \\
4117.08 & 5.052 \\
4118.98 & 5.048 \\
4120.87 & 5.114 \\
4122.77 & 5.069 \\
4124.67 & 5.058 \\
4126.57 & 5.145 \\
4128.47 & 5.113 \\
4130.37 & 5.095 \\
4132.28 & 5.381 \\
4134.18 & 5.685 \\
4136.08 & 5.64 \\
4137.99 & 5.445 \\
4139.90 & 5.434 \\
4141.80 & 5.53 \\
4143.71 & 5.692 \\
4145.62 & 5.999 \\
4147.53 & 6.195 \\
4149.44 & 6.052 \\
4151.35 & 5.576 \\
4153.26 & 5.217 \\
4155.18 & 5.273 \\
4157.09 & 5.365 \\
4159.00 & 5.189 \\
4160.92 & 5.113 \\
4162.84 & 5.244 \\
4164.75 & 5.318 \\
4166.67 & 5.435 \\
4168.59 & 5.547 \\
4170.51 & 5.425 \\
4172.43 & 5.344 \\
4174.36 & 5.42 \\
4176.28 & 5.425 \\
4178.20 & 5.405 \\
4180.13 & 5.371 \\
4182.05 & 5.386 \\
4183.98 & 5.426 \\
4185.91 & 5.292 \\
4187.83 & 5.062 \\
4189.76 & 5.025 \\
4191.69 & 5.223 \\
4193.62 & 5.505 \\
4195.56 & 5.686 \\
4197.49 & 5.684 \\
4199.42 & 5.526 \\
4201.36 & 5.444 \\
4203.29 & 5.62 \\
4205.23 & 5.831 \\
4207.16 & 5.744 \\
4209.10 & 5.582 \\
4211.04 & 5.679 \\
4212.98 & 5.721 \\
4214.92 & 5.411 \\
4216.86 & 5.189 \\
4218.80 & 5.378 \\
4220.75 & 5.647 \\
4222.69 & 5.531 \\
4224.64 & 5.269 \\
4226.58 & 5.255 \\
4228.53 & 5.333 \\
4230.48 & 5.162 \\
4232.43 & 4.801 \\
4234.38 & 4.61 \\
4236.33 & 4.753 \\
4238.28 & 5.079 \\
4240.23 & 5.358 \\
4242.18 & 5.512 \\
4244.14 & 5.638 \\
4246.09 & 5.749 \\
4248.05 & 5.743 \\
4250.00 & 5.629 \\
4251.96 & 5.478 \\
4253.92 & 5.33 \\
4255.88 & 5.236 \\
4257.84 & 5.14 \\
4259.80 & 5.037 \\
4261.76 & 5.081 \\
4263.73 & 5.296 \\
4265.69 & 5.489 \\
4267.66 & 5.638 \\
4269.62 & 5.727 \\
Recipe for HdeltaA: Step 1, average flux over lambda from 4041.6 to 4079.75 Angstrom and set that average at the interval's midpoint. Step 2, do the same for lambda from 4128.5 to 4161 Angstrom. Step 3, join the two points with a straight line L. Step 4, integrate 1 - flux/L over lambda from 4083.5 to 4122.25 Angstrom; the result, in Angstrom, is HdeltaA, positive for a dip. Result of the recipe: 6.02 Angstrom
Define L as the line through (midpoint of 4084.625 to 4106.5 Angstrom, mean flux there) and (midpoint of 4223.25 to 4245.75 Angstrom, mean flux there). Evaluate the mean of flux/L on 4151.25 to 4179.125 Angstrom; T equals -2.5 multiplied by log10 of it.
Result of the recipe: -0.091 mag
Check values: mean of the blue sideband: 4.65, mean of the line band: 5.35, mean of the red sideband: 5.18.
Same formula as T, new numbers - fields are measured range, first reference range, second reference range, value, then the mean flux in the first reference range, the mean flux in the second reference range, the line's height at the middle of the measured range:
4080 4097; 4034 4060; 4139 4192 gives 0.14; 5.8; 5.43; 5.67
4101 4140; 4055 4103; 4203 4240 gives 0.07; 5.3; 5.34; 5.31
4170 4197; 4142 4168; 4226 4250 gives 0.01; 5.51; 5.27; 5.43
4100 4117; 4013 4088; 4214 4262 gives 0.20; 5.63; 5.3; 5.53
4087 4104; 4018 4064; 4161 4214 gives 0.20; 5.67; 5.45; 5.59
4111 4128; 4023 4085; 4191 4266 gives 0.10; 5.63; 5.39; 5.54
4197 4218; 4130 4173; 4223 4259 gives -0.04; 5.49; 5.29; 5.36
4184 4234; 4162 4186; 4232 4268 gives -0.01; 5.39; 5.3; 5.35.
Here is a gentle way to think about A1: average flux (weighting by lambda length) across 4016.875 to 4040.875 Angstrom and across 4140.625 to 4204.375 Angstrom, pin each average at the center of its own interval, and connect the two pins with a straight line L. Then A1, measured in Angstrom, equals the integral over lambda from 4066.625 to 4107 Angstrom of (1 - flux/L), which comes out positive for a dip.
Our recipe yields 3.6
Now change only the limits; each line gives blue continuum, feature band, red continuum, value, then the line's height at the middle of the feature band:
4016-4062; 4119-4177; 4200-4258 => 1.1 Angstrom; 5.52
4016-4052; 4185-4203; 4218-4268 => -0.1 Angstrom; 5.37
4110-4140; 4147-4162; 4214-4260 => -0.8 Angstrom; 5.21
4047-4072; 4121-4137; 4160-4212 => 1.1 Angstrom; 5.66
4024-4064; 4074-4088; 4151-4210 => 1.3 Angstrom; 5.61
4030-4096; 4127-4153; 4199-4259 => -0.5 Angstrom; 5.48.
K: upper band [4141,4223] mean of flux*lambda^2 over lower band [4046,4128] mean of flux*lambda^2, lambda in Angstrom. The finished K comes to 1.1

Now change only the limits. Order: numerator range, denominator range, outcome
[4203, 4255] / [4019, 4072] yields 1.03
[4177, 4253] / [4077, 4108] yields 1.21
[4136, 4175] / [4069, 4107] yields 1.14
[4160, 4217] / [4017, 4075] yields 1.02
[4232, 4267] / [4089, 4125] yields 1.20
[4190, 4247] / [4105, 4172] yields 1.07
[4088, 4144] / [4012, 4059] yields 0.90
